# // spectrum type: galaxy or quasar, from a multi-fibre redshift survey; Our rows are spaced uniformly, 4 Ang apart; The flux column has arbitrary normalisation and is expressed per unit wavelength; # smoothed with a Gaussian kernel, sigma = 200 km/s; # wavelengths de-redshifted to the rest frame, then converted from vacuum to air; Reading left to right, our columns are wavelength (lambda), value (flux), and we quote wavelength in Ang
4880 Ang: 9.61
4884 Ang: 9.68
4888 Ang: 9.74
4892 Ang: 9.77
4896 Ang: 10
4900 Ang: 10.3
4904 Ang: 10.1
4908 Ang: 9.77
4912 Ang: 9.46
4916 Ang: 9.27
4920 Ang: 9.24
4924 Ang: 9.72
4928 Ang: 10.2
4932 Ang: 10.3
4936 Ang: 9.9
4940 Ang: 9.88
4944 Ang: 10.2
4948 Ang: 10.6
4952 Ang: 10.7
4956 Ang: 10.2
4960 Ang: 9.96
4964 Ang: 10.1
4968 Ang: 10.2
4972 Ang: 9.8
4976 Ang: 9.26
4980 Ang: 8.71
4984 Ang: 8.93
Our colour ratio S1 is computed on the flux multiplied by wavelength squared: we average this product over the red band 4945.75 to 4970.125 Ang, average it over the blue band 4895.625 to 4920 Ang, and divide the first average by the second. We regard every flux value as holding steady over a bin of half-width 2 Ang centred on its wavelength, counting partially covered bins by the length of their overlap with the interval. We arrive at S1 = 1.08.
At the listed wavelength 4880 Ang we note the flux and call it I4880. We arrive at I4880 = 9.61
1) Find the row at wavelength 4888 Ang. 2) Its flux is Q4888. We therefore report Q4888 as 9.74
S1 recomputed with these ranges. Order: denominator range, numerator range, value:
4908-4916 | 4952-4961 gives 1.10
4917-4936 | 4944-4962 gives 1.06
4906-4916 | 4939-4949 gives 1.09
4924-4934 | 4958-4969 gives 1.01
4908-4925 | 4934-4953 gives 1.10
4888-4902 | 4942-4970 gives 1.06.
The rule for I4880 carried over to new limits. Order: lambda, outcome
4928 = 10.2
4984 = 8.93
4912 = 9.46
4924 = 9.72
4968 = 10.2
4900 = 10.3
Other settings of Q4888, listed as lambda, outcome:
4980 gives 8.71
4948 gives 10.6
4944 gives 10.2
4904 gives 10.1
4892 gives 9.77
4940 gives 9.88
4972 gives 9.8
